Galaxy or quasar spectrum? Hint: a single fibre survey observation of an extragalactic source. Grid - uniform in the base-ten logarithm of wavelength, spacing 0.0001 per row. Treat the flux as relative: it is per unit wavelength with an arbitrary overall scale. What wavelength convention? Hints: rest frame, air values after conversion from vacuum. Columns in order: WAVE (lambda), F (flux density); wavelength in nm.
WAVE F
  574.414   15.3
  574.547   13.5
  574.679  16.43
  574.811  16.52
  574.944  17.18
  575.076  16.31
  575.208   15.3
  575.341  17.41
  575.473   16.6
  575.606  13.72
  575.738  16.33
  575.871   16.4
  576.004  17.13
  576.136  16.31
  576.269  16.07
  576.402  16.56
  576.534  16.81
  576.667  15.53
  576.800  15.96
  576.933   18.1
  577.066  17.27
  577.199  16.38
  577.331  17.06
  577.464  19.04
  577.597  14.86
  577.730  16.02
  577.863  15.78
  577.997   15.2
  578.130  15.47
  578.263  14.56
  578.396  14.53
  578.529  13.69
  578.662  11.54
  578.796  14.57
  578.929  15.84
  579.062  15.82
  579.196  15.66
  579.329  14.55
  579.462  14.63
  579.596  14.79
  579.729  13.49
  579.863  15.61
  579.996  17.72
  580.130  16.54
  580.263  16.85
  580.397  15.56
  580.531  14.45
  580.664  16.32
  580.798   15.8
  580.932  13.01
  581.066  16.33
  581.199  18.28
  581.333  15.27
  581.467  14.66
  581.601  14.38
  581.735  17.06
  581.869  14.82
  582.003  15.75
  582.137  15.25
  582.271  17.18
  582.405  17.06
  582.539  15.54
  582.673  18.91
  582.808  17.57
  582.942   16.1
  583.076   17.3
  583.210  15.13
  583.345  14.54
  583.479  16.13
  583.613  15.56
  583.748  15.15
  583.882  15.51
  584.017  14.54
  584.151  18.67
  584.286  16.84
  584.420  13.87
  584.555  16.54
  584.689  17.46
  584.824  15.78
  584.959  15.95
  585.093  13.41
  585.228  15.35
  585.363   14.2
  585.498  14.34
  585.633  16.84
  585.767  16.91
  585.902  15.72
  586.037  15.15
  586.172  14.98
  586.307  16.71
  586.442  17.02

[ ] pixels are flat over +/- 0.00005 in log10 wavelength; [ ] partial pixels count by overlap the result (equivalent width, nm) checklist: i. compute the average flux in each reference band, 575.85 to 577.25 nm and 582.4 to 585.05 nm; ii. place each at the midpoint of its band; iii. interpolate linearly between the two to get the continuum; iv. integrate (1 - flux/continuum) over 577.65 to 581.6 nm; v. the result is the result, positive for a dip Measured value 0.28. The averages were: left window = 16.6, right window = 16.2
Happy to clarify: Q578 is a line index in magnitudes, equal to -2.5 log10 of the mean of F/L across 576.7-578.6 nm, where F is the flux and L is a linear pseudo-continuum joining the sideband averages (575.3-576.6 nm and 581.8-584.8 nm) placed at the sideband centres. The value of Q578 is 0.02 mag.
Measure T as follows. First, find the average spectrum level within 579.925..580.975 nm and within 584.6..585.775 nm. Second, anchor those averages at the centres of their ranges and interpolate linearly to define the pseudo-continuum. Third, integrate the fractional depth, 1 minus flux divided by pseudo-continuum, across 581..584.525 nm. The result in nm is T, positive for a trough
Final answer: -0.08 nm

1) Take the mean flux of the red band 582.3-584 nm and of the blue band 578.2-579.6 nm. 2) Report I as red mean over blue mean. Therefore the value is 1.1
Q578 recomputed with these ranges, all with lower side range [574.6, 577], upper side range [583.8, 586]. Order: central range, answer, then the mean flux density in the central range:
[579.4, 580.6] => 0.04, 15.5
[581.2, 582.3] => 0.02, 15.6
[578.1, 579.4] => 0.11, 14.6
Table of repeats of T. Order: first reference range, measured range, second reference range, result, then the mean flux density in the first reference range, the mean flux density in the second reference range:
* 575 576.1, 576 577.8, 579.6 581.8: -0.066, 16.2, 15.7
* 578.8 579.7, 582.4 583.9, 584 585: -0.020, 15.1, 16.3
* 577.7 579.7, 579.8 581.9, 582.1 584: -0.046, 14.8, 16.2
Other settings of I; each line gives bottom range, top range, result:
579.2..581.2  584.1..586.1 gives 1.02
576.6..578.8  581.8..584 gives 1.03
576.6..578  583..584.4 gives 0.96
